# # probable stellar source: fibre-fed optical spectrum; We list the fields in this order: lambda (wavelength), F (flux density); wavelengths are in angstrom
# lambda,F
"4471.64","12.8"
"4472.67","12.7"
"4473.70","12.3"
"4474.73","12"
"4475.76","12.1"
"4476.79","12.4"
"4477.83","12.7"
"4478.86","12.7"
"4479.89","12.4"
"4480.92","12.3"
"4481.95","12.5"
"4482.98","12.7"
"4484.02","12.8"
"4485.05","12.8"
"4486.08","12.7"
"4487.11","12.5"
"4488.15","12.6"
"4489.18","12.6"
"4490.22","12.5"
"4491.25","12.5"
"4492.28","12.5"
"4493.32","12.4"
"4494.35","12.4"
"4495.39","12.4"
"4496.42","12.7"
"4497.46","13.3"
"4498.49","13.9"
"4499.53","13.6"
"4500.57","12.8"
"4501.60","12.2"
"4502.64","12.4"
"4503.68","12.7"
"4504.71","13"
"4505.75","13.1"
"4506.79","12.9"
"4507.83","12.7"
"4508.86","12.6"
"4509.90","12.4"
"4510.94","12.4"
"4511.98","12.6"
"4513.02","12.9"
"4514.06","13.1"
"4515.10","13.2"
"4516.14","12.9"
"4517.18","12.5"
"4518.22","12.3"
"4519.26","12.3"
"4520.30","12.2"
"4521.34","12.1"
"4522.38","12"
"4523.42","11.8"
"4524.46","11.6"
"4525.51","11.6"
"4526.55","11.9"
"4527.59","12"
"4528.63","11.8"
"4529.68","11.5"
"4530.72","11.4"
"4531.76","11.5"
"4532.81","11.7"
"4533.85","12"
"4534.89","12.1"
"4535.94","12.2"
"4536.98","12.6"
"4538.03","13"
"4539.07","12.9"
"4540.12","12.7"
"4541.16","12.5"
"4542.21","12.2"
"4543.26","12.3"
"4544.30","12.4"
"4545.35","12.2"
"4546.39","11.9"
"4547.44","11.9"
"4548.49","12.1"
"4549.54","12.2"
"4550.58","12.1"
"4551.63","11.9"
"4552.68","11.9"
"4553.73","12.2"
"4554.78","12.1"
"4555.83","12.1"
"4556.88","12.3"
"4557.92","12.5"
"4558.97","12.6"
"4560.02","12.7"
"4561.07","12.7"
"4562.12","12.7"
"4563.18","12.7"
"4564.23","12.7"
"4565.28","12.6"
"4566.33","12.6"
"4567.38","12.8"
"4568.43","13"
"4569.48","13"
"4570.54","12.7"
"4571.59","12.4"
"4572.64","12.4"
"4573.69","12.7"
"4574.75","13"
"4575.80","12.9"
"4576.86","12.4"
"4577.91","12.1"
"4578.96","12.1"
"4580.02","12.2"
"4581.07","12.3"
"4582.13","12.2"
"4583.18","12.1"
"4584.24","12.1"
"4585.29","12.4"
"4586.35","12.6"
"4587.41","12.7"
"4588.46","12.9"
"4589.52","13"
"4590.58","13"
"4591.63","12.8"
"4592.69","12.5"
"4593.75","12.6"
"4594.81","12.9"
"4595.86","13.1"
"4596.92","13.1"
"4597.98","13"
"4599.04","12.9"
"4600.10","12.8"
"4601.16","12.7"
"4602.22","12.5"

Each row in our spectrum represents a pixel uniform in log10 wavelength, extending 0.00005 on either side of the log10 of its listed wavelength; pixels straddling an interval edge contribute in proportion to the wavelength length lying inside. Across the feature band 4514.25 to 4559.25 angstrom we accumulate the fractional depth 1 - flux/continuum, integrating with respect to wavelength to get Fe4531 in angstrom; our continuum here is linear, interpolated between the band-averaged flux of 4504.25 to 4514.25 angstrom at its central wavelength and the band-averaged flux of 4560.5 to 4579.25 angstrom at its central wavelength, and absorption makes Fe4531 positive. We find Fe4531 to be 1.88 angstrom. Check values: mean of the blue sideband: 12.8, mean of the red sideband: 12.6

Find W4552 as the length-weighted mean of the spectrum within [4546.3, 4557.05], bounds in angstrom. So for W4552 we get 12.1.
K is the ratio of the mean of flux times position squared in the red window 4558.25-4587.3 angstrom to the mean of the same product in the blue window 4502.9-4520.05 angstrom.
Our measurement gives 1.01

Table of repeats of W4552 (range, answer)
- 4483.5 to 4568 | 12.4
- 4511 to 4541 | 12.2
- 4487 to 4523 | 12.7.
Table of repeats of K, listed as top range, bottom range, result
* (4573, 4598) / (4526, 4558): 1.06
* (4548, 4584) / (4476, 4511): 1.01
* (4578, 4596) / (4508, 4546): 1.05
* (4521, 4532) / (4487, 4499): 0.94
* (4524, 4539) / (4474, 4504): 0.97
